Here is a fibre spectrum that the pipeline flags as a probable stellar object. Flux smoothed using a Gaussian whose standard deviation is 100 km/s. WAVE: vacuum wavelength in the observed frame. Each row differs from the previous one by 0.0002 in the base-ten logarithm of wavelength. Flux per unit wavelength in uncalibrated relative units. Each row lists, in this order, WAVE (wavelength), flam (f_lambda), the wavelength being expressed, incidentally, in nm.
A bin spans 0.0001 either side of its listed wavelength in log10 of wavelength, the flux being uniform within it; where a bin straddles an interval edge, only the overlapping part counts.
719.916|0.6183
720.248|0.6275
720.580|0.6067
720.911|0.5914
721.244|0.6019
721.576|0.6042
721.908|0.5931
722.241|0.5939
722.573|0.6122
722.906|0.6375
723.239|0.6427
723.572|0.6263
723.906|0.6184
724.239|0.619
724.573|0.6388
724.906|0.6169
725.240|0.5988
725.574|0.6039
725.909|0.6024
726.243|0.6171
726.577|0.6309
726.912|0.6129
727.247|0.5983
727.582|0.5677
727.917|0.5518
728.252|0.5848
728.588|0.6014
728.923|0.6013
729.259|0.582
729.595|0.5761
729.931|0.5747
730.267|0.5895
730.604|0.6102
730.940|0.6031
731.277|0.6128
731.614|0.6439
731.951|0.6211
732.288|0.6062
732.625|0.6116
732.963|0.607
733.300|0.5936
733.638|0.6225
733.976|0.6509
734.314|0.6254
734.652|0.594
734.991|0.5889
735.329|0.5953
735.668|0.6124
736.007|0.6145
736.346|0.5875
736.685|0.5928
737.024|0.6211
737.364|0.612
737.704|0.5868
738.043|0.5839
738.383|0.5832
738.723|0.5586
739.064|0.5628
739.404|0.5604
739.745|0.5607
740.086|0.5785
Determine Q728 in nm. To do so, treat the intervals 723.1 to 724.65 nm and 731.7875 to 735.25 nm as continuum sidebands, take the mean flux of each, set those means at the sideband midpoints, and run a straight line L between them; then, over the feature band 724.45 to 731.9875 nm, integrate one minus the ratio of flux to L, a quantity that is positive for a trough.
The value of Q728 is 0.24 nm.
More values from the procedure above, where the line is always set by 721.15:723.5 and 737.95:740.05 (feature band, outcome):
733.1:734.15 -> -0.071 nm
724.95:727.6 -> -0.018 nm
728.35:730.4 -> 0.024 nm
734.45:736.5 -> -0.077 nm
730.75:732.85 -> -0.102 nm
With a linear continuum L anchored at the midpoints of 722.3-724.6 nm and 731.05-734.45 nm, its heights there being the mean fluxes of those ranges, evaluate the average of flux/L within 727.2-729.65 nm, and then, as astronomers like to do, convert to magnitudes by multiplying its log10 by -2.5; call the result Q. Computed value 0.071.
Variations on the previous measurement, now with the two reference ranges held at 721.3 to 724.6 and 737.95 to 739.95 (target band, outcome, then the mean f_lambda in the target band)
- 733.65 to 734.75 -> -0.08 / 0.625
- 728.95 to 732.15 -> -0.01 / 0.601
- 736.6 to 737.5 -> -0.07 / 0.61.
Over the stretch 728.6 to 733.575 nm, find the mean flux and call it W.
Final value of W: 0.603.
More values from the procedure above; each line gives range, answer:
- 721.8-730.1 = 0.604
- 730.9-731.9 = 0.622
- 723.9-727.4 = 0.614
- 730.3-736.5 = 0.611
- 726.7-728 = 0.586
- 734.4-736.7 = 0.599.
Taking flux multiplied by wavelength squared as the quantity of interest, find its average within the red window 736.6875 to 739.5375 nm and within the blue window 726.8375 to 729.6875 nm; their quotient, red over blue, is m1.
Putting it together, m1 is 1.0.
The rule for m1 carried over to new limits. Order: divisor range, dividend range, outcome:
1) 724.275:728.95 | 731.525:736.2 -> 1.04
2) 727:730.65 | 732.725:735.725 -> 1.06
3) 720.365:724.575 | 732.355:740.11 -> 1.01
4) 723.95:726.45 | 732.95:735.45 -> 1.02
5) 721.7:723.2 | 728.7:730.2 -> 0.97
